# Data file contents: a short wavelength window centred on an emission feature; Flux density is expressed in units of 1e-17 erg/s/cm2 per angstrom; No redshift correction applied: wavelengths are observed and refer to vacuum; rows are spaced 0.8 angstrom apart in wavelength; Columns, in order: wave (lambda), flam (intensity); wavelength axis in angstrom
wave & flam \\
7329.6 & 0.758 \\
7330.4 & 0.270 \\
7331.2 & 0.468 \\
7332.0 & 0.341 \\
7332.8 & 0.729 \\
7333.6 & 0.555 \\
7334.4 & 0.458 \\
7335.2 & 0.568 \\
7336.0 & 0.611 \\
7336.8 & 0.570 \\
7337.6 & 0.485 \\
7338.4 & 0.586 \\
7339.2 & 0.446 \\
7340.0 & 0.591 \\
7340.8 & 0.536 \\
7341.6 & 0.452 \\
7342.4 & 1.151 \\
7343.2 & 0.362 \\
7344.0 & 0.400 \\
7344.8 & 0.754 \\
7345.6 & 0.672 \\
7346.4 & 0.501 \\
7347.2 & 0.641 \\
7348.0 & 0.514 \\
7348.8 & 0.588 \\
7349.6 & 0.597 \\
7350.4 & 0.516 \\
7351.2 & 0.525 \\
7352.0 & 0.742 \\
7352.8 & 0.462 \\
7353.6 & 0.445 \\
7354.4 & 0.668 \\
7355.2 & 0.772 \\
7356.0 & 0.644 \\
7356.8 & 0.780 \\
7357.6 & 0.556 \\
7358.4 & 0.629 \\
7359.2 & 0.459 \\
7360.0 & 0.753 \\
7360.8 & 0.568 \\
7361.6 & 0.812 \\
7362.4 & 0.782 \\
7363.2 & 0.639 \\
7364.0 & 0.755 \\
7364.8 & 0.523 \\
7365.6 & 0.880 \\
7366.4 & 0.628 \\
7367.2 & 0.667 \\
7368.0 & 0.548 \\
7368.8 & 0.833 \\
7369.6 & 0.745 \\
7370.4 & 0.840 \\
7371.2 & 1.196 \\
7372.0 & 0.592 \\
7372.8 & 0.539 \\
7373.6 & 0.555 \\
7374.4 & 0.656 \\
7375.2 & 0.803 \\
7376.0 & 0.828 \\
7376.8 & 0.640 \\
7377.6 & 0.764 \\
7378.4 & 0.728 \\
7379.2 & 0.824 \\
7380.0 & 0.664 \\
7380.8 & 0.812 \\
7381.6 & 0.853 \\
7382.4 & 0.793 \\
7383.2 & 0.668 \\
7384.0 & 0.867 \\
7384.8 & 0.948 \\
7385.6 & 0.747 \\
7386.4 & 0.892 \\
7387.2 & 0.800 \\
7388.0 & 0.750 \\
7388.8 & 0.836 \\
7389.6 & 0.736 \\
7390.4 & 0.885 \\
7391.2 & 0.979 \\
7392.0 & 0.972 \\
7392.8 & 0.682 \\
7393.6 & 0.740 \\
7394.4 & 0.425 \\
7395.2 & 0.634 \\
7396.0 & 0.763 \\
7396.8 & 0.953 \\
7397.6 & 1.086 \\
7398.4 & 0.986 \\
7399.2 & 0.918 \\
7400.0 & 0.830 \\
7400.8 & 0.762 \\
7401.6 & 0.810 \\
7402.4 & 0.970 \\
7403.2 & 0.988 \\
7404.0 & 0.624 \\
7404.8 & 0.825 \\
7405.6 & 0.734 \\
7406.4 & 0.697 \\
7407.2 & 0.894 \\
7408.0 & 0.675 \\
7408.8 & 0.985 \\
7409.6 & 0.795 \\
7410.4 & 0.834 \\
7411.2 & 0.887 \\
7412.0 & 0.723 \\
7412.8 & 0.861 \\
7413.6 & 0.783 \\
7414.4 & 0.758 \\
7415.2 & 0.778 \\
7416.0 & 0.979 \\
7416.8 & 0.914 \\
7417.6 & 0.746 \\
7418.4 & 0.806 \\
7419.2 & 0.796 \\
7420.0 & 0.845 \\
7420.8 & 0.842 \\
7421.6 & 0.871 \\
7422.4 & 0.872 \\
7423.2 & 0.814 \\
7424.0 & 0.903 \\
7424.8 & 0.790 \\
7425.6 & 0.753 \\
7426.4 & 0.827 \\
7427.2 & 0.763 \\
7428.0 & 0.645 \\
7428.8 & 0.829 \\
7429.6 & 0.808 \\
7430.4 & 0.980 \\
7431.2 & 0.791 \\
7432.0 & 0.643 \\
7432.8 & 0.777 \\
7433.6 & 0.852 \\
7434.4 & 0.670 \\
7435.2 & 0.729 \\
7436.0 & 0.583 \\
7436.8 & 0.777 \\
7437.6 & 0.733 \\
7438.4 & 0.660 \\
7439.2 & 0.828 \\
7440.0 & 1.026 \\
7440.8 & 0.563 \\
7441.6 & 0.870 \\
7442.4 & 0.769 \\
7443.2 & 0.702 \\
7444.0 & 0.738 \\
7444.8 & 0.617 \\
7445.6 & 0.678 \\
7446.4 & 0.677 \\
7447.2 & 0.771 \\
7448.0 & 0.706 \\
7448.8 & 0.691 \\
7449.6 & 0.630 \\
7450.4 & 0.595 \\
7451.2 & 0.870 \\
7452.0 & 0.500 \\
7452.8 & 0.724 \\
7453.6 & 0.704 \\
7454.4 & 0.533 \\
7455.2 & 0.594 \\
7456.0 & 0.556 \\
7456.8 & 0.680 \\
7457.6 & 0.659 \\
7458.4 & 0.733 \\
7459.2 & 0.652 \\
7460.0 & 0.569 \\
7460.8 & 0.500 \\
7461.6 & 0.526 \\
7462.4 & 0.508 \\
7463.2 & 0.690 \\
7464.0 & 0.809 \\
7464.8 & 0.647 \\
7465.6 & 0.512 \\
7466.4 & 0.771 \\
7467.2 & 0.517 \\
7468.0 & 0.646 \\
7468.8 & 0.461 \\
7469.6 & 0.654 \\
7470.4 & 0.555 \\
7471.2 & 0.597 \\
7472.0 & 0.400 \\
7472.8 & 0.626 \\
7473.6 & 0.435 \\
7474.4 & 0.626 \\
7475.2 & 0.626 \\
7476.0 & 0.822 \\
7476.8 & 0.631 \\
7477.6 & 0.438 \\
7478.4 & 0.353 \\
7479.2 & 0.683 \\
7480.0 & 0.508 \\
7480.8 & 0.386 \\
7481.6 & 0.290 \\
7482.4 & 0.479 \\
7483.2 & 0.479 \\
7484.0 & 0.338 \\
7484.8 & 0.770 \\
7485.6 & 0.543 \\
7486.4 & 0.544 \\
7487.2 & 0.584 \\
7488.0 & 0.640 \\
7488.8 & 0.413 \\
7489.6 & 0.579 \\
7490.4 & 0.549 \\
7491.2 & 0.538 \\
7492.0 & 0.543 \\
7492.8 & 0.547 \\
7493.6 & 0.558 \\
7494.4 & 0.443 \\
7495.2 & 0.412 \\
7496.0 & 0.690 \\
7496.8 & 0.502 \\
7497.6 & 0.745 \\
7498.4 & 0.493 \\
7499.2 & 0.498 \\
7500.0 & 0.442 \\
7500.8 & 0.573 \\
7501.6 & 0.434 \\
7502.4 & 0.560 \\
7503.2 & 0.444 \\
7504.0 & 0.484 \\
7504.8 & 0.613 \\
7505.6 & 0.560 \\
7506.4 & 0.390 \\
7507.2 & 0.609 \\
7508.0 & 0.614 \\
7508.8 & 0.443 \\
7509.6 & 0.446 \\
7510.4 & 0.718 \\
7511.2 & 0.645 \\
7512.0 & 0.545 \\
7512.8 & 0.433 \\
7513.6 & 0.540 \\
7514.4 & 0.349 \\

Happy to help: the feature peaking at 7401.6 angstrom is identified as Mg II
